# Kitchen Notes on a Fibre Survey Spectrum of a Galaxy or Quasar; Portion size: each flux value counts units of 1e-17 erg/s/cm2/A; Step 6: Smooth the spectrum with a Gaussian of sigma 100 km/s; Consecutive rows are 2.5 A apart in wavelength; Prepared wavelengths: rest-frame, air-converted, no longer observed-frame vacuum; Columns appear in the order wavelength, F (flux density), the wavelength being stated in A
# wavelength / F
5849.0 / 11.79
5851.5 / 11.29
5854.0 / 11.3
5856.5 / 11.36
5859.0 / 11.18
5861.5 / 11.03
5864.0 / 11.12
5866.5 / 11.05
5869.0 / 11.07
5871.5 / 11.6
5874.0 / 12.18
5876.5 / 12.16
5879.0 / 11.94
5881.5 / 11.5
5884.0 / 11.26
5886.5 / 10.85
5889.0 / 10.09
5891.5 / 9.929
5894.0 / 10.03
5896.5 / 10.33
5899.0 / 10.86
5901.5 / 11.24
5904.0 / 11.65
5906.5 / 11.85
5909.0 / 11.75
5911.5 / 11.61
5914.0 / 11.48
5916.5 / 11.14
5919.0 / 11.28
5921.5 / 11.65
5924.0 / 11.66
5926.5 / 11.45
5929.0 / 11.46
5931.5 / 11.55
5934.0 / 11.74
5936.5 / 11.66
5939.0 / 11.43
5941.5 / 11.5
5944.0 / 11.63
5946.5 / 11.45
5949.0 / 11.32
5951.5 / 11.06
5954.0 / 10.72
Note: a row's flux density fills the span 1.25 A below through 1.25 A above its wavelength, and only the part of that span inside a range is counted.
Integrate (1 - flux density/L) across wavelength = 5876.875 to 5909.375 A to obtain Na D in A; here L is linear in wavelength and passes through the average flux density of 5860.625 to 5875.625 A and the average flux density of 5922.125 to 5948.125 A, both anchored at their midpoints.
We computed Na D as 1.2 A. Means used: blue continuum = 11.4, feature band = 11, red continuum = 11.6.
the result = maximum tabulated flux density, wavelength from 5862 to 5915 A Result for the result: 12.18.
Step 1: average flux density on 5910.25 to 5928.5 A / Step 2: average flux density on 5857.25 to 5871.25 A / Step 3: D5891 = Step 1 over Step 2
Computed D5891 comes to 1.03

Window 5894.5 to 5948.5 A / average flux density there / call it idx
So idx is 11.4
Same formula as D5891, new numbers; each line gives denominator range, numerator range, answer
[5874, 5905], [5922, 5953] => 1.04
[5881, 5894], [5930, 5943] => 1.09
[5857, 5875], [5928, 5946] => 1.02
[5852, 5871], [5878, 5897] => 0.96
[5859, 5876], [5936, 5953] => 1.00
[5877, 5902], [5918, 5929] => 1.06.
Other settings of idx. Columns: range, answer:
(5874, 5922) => 11.2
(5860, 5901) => 11.1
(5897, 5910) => 11.4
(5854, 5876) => 11.4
